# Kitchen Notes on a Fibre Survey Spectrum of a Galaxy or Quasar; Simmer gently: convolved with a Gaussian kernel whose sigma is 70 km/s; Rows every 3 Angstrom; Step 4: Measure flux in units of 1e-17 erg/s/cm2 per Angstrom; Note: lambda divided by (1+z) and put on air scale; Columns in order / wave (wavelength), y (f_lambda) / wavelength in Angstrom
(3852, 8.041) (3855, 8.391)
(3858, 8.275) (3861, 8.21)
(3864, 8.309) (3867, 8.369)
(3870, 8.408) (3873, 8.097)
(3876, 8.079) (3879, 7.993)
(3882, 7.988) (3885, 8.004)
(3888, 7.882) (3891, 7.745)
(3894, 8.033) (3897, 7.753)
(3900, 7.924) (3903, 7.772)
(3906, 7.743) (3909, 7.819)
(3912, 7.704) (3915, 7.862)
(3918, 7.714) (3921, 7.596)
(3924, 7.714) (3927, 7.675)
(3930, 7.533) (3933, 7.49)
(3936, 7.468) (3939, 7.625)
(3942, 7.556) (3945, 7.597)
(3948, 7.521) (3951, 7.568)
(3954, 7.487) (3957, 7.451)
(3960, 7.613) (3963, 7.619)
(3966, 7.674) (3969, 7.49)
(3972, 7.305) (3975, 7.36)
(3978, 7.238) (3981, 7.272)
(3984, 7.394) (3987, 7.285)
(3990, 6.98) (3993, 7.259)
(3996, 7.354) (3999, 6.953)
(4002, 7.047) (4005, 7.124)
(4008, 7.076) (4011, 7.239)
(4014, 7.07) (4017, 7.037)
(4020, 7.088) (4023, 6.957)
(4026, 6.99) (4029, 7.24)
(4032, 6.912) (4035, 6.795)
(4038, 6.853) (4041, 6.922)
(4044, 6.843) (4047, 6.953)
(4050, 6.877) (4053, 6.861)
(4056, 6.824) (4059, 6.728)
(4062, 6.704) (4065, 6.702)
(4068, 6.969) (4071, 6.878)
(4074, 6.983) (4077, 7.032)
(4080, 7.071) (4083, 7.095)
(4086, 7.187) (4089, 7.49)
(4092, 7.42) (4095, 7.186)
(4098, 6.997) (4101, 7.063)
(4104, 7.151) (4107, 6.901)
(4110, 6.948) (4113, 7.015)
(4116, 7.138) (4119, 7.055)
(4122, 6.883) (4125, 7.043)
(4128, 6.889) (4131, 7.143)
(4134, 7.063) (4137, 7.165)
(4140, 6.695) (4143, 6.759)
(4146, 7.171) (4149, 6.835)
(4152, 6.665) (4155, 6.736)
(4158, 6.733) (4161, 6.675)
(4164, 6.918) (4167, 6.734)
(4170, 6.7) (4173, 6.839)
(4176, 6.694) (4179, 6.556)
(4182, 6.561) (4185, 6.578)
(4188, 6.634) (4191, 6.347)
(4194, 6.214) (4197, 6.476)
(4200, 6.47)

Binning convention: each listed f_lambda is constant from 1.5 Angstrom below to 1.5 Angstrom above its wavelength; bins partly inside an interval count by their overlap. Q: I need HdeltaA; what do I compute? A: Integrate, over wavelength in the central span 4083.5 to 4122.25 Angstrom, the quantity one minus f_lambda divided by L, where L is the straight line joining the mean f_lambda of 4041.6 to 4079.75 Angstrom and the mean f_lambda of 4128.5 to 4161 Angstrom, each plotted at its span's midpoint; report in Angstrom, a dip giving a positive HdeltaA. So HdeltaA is -1.3 Angstrom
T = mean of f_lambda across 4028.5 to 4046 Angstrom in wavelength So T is 6.91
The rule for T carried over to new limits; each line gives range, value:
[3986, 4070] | 6.98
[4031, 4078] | 6.86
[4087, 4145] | 7.06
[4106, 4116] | 6.98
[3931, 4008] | 7.38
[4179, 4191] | 6.56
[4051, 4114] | 7.01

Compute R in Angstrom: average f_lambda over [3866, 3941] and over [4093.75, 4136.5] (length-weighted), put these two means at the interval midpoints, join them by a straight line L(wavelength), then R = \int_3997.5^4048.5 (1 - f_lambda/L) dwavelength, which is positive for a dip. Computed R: 2.61 Angstrom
